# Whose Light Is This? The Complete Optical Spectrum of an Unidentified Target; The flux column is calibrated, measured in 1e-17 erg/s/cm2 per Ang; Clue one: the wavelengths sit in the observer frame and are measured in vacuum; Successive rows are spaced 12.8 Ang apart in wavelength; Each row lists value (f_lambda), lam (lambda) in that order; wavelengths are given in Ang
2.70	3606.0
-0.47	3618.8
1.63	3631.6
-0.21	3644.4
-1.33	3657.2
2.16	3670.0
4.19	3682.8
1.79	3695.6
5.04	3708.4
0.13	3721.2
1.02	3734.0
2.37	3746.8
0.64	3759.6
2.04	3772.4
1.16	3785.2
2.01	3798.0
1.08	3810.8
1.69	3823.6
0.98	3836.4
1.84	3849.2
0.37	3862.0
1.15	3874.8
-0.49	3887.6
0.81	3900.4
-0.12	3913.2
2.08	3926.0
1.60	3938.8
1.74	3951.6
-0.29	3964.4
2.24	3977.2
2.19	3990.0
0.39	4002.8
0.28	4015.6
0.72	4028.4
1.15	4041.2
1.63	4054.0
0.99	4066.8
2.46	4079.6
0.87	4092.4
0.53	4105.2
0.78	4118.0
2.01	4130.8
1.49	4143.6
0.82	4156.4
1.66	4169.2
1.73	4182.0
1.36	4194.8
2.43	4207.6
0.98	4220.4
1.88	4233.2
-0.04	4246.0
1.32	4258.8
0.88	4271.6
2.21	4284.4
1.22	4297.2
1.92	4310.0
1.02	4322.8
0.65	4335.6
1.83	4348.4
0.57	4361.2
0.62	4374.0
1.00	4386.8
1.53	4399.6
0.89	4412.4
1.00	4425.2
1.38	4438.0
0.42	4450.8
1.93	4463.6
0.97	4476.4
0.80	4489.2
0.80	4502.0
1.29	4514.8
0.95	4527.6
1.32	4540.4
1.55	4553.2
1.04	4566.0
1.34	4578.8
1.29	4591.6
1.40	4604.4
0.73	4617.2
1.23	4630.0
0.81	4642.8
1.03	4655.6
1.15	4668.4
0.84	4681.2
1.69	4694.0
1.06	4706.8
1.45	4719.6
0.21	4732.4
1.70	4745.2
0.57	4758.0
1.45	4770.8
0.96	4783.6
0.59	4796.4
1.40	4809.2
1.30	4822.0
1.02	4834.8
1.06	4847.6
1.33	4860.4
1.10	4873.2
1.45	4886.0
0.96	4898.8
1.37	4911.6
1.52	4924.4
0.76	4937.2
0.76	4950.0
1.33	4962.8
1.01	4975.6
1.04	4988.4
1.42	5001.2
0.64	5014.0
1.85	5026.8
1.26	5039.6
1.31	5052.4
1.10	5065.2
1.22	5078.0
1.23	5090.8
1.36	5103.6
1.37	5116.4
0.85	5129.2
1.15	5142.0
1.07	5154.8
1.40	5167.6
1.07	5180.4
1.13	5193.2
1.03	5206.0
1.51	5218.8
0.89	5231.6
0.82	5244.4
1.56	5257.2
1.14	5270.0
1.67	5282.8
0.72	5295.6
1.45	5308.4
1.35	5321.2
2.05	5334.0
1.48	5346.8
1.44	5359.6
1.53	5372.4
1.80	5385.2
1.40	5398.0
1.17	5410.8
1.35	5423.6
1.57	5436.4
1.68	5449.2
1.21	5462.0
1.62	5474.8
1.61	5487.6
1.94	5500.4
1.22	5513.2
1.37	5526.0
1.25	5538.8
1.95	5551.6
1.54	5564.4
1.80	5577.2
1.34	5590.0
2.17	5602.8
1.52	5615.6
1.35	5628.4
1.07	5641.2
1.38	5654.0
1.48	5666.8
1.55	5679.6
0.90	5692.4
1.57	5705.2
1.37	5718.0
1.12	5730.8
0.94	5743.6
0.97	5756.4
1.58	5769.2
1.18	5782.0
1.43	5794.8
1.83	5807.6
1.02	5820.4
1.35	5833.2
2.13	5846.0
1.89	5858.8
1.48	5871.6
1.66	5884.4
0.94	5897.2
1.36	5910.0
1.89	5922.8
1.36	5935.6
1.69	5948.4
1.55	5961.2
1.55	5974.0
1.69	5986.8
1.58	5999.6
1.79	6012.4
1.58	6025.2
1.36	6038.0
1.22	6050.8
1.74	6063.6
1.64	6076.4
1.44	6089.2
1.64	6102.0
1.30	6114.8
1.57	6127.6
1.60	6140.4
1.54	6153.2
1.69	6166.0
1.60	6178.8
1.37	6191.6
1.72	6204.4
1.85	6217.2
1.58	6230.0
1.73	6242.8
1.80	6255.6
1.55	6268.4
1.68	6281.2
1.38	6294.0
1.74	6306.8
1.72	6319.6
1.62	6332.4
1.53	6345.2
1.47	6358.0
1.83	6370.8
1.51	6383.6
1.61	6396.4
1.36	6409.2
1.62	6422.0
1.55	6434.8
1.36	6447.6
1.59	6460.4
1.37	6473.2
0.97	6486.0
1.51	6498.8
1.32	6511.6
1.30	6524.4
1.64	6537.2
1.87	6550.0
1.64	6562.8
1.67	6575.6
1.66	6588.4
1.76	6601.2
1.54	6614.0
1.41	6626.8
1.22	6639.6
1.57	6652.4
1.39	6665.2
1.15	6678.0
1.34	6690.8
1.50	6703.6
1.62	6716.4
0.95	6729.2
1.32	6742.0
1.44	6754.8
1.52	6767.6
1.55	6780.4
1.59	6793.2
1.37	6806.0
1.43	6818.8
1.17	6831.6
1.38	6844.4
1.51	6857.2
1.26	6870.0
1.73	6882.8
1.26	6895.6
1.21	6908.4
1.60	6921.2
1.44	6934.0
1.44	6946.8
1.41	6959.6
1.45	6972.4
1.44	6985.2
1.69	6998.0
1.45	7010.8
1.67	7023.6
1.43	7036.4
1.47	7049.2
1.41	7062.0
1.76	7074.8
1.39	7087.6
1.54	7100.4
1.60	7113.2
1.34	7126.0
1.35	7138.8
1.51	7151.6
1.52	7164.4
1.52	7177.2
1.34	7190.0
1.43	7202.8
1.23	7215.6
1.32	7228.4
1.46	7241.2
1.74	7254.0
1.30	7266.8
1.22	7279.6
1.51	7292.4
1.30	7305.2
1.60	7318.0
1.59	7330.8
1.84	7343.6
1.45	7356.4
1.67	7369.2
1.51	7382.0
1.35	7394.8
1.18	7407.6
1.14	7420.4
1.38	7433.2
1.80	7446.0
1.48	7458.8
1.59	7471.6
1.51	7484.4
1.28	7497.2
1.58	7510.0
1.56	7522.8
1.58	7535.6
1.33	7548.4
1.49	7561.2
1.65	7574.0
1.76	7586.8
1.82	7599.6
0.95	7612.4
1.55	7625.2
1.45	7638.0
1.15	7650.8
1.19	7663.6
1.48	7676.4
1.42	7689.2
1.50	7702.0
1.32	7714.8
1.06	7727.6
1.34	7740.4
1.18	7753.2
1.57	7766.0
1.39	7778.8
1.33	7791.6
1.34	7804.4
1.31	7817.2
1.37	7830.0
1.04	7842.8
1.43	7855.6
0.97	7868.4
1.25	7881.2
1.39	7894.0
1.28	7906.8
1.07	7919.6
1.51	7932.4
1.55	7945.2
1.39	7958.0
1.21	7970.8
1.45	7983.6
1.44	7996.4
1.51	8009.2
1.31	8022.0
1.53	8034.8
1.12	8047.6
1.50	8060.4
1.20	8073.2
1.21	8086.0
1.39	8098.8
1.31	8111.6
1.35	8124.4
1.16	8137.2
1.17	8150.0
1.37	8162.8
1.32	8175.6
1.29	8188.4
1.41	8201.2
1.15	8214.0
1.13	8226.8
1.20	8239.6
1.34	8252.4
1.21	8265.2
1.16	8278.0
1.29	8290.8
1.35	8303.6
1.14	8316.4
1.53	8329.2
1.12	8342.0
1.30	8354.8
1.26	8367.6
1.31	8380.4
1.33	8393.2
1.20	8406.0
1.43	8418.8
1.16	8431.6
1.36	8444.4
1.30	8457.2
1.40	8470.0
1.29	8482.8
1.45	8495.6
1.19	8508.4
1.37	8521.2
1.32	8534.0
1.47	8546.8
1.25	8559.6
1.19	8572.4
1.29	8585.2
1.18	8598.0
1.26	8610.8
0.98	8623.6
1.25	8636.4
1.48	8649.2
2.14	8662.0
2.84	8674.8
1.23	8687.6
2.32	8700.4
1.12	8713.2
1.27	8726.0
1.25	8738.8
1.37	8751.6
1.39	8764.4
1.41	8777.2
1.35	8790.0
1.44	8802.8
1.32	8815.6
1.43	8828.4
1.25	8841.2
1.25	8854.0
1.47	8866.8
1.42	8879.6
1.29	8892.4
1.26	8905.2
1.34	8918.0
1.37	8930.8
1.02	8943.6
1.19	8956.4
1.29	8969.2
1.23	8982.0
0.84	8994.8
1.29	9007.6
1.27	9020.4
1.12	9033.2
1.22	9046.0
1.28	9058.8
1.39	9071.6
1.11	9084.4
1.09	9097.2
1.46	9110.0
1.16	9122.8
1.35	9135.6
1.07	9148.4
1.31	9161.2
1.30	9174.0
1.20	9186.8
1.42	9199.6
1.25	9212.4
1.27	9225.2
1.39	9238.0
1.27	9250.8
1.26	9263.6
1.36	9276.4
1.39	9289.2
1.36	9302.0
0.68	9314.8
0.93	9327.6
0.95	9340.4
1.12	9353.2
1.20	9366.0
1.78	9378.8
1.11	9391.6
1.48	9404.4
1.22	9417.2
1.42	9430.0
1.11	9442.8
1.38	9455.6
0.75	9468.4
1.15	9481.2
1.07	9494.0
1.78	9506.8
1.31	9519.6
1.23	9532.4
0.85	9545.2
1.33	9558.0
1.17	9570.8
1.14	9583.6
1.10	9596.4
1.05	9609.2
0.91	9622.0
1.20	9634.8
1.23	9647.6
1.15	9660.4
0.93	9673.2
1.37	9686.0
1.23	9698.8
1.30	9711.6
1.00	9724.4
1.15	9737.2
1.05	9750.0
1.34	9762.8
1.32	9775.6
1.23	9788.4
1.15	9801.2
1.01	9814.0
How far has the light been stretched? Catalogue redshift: 0.321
